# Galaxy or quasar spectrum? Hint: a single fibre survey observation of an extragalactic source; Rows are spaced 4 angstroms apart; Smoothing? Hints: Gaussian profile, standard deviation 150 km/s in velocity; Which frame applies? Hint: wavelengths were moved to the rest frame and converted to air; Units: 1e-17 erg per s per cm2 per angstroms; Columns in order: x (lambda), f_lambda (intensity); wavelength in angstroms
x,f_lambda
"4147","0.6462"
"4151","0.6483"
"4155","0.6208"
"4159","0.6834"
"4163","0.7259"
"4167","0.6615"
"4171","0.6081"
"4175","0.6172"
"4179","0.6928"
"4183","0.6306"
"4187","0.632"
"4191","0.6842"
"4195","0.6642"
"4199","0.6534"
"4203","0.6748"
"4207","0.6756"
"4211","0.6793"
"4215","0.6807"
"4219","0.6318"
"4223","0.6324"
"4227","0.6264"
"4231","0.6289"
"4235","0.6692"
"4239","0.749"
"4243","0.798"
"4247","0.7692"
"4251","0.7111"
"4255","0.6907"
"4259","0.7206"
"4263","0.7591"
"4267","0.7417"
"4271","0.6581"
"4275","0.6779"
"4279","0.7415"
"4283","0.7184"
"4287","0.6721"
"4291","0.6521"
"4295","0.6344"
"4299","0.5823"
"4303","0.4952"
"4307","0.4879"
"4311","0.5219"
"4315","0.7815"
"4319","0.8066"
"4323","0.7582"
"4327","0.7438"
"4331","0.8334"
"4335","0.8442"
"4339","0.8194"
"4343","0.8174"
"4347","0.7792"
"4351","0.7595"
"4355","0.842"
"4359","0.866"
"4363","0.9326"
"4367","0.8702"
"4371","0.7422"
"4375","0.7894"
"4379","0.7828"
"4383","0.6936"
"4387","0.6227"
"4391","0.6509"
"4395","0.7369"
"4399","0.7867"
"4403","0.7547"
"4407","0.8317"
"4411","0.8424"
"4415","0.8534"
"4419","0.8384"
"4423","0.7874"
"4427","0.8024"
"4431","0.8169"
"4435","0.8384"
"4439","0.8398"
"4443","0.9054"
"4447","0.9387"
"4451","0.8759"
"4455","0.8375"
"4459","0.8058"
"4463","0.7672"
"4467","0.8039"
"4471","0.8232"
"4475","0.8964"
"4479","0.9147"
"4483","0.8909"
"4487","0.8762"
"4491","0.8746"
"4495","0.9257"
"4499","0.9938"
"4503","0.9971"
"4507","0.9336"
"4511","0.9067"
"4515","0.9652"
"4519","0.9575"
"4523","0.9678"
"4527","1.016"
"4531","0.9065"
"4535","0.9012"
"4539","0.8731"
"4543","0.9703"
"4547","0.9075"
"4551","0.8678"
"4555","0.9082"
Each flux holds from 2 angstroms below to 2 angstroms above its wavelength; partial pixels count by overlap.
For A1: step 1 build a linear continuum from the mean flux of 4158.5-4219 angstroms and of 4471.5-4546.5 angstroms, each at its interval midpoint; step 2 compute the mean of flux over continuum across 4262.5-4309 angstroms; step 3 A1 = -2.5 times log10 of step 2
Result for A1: 0.15 mag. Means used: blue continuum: 0.663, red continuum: 0.929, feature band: 0.648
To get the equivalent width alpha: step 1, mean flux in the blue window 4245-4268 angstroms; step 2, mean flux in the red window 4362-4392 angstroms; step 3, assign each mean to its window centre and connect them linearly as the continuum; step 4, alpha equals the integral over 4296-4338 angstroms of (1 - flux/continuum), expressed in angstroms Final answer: 3.3 angstroms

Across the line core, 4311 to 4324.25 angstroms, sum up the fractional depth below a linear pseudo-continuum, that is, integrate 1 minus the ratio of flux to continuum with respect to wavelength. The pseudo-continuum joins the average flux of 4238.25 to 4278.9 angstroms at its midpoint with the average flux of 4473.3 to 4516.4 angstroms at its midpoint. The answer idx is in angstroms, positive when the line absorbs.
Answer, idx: 0.6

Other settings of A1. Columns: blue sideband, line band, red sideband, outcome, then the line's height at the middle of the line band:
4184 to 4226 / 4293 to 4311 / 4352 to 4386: 0.34 mag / 0.747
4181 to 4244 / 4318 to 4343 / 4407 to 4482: -0.06 mag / 0.757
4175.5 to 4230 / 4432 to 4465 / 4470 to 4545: 0.03 mag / 0.875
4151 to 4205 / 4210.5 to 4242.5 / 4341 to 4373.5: 0.06 mag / 0.703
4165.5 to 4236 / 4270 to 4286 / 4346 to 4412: 0.01 mag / 0.708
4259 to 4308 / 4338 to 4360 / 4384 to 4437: -0.13 mag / 0.721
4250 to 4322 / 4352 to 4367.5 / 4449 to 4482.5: -0.17 mag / 0.741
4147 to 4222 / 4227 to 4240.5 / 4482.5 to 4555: 0.04 mag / 0.698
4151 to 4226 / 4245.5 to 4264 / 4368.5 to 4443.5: -0.05 mag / 0.696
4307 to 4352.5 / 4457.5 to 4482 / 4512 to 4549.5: 0.06 mag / 0.884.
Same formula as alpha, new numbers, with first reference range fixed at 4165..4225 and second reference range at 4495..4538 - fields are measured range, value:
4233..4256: -1.1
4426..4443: 0.8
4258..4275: 0.1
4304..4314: 3.0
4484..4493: 0.5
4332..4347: -0.6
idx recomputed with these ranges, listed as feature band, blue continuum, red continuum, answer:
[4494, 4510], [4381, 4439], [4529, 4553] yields -1.75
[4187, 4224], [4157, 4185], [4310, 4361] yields 1.26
